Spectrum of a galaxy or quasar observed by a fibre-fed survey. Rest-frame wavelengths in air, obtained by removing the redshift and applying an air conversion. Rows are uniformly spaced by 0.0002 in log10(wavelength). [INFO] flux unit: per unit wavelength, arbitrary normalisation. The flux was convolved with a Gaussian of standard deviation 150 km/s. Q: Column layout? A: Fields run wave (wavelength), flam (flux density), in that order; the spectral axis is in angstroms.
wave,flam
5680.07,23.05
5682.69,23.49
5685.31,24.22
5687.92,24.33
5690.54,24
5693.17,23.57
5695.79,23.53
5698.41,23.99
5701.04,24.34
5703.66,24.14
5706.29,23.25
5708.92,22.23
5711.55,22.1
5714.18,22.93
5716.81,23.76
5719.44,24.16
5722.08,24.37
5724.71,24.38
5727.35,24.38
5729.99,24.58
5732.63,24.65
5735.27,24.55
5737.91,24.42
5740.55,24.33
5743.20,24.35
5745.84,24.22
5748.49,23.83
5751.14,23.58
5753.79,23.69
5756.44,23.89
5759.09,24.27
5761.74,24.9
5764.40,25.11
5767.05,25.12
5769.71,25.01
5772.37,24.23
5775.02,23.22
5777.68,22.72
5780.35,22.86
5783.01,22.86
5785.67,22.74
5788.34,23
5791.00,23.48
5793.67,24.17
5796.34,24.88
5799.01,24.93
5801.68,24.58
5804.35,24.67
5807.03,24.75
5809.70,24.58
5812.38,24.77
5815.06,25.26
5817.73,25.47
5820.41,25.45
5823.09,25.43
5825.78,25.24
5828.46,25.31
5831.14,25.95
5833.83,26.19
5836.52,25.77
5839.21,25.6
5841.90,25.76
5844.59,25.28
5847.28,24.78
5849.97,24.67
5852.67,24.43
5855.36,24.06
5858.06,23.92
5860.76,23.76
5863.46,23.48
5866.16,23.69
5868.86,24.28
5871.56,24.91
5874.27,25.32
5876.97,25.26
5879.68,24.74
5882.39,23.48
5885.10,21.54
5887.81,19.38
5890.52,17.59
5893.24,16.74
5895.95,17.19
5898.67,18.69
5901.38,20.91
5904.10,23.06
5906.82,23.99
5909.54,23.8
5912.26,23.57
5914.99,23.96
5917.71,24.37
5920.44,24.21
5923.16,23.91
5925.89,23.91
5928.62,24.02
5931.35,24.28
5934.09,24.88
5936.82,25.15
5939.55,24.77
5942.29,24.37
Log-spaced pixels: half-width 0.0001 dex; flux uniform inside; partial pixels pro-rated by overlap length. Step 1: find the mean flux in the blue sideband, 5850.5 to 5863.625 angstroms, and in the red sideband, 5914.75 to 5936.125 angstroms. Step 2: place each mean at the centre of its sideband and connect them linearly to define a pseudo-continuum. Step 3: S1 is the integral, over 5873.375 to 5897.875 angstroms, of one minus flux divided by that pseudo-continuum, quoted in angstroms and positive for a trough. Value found 3.04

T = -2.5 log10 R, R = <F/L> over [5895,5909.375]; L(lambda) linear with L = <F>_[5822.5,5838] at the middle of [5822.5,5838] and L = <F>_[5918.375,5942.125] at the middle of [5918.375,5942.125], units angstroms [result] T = 0.171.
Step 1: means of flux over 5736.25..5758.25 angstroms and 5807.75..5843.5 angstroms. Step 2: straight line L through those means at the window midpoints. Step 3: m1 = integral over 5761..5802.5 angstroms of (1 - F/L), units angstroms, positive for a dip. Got 1.2 angstroms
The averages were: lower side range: 24.1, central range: 24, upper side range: 25.4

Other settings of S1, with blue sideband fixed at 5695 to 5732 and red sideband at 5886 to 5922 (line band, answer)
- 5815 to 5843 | -4.14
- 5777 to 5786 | 0.04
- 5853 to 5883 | -3.40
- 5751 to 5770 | -1.08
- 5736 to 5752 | -0.54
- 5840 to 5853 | -1.75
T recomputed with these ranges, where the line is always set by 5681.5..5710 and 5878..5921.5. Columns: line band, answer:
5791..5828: -0.104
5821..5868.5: -0.121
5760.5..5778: -0.064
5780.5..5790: -0.002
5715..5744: -0.042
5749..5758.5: -0.028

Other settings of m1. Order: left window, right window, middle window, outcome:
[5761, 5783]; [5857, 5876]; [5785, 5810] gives -0.1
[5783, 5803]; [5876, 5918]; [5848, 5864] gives -1.1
